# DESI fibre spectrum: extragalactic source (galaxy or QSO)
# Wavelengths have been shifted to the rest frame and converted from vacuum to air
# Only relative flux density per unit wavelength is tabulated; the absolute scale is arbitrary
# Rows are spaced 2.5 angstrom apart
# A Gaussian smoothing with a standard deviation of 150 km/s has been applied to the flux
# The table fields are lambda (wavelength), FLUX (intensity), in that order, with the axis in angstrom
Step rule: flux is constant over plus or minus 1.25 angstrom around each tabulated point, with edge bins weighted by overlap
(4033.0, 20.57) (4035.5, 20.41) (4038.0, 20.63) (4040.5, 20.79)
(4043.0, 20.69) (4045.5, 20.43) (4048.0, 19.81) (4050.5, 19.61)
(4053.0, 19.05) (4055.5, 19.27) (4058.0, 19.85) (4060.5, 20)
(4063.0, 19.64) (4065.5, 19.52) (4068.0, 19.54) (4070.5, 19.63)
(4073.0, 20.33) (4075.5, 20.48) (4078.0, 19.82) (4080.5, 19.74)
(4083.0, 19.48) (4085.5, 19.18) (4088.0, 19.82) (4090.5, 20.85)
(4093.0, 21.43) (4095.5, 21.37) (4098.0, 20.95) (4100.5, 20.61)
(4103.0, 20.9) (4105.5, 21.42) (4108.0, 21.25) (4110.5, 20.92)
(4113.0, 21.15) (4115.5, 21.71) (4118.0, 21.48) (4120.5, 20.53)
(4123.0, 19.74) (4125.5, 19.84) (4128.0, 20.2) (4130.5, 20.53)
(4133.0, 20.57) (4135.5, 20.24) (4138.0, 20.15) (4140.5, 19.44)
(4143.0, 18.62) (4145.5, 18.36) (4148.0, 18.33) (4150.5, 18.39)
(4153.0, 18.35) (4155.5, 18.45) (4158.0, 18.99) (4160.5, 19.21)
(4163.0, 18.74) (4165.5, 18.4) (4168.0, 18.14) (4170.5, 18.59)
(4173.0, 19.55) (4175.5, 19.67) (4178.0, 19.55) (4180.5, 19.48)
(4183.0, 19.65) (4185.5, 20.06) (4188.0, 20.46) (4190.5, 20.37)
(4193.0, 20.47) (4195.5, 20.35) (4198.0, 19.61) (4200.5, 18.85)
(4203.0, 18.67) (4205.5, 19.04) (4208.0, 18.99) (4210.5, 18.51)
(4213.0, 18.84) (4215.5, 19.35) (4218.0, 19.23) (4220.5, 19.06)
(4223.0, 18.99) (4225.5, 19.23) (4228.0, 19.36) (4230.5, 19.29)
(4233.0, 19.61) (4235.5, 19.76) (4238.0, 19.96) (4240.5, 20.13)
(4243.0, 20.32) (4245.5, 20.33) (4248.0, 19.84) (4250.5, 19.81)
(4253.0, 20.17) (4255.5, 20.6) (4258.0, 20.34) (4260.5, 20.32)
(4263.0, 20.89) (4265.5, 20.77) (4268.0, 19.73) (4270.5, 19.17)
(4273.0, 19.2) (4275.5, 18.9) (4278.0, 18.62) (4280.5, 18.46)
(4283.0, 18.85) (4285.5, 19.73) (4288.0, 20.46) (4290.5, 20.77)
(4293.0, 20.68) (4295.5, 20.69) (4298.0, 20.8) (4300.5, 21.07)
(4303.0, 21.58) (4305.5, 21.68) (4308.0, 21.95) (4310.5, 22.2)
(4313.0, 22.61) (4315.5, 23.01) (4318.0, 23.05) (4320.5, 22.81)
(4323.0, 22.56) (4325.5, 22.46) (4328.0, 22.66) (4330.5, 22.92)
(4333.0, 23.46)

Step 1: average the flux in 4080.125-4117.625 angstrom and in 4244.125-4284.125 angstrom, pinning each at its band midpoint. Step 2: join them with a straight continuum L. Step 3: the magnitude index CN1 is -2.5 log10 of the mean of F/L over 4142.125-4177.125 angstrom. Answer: 0.093 mag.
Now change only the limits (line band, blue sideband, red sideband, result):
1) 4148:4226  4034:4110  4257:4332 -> 0.08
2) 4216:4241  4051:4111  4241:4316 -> 0.05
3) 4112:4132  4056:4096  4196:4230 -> -0.05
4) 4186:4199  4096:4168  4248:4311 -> -0.01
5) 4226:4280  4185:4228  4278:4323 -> 0.02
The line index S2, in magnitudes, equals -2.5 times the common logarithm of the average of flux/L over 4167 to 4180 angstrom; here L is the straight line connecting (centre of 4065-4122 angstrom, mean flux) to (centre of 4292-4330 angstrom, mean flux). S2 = 0.10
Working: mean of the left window 20.5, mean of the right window 22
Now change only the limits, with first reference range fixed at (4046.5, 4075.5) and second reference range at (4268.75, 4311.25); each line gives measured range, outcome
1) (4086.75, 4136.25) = -0.05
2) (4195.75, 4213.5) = 0.06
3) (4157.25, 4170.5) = 0.07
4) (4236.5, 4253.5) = 0.00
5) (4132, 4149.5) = 0.03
